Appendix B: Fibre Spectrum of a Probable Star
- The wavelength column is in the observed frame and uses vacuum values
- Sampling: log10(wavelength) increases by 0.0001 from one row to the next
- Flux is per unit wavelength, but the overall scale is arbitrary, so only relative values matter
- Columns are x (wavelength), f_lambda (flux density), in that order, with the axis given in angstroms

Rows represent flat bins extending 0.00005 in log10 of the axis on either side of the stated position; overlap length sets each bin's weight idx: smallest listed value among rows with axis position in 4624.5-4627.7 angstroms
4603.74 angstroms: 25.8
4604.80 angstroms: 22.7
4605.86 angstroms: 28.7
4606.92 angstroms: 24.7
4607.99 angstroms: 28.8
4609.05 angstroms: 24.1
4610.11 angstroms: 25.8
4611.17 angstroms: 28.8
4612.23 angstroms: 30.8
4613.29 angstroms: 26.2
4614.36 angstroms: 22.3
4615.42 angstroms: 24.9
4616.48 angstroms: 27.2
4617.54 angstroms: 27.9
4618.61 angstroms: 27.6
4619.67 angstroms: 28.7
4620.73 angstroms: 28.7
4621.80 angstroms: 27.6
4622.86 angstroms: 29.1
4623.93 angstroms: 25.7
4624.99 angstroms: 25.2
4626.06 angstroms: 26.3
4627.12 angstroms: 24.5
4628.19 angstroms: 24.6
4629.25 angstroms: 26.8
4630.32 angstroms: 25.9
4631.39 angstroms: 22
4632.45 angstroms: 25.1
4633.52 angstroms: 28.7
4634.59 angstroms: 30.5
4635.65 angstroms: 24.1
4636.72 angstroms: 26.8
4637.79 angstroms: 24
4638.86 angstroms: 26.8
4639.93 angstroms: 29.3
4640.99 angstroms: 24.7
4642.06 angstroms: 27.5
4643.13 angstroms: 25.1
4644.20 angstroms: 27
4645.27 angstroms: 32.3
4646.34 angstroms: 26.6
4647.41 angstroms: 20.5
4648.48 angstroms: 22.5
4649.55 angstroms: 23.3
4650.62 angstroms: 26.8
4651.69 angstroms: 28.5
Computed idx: 24.5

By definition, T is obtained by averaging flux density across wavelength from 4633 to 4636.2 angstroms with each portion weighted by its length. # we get 27.8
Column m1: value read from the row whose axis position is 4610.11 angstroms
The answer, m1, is 25.8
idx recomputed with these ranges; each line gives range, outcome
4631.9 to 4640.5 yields 24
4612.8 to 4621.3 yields 22.3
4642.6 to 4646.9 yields 25.1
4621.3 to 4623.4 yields 27.6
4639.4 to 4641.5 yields 24.7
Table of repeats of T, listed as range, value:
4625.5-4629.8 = 25.5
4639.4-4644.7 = 26.7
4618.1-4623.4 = 28.3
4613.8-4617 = 24.8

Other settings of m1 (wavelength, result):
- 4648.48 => 22.5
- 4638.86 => 26.8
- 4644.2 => 27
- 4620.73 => 28.7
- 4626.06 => 26.3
